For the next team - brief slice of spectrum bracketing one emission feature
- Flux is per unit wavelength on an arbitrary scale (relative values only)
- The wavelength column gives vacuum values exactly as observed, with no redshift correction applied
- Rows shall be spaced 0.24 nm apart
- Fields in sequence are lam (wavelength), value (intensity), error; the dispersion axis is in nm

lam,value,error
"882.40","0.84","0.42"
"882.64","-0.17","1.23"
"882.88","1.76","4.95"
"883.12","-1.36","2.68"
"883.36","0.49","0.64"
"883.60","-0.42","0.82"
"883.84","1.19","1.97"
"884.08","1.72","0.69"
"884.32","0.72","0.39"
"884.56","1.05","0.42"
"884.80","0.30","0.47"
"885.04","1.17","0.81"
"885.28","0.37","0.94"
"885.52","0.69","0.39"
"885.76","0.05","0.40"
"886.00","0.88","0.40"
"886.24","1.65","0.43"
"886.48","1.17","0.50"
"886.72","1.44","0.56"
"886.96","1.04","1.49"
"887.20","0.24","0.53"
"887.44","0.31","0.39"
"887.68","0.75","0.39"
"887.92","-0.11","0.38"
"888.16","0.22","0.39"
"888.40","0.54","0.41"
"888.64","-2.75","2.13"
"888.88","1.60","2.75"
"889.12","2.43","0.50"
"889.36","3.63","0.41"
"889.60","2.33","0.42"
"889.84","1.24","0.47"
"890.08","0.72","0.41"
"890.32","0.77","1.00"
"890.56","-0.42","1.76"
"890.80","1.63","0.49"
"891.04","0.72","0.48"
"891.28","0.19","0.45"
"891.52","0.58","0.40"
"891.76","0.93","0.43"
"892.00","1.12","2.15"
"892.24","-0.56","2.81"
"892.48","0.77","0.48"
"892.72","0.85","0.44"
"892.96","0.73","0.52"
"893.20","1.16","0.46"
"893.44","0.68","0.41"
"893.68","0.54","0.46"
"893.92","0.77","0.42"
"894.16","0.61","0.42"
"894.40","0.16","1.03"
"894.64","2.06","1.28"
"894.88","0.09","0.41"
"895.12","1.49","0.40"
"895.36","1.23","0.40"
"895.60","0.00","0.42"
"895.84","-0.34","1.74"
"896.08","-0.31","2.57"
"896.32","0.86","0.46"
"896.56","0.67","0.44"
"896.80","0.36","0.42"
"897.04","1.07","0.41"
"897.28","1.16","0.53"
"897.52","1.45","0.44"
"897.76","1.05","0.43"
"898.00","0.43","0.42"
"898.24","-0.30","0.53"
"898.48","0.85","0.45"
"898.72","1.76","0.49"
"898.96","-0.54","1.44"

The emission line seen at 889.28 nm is H-gamma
